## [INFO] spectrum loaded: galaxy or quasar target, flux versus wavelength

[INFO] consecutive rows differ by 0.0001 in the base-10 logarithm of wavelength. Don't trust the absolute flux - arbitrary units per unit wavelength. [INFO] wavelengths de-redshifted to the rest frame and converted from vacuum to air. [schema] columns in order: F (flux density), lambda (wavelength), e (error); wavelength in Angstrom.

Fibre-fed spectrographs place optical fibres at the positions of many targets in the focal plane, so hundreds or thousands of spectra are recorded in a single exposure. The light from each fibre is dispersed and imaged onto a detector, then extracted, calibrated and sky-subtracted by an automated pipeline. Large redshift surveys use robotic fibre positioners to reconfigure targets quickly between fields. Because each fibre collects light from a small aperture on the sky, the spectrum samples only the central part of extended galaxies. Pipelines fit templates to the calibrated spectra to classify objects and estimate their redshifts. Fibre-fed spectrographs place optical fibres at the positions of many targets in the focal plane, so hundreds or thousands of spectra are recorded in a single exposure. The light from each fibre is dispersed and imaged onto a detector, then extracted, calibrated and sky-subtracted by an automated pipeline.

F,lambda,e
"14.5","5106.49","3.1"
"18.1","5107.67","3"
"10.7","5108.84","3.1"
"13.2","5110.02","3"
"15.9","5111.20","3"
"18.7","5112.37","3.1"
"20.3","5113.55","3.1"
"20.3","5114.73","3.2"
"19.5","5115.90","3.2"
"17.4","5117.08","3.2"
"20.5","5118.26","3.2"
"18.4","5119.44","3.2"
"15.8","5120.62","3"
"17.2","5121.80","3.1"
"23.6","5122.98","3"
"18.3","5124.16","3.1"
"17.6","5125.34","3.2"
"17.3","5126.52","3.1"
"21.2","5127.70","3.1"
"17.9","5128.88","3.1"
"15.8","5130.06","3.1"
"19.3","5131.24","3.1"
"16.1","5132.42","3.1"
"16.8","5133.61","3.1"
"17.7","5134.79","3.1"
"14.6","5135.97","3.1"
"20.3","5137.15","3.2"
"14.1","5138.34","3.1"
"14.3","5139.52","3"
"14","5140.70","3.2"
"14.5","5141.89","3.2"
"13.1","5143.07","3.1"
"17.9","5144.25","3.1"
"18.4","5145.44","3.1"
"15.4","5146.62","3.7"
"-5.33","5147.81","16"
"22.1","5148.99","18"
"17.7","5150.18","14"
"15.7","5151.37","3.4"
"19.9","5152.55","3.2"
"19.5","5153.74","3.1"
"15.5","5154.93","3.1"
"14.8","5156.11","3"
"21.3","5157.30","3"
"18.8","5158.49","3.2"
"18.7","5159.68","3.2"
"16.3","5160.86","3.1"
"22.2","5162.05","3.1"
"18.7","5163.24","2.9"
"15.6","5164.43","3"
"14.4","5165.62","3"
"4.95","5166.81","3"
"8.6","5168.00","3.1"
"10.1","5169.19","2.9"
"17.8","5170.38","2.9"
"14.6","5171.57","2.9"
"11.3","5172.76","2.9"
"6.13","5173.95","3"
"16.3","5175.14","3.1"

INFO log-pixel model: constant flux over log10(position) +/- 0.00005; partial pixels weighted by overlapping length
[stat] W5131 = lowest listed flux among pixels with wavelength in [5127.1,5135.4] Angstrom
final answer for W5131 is 15.8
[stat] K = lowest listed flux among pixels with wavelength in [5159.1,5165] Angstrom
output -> 15.6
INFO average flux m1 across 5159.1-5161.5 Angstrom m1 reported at 17.6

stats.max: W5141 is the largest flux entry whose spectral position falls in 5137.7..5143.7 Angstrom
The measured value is 14.5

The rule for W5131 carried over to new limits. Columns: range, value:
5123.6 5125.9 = 17.6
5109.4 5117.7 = 13.2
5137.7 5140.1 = 14.1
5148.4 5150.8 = 17.7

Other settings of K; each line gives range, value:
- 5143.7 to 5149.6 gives -5.33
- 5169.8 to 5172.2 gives 14.6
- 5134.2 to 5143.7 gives 13.1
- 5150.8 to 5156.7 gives 14.8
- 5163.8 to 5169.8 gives 4.95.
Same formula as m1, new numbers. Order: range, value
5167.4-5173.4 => 12.4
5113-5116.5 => 20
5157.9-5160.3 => 18.8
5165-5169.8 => 9.57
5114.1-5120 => 19.2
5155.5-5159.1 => 18.3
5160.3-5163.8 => 19.1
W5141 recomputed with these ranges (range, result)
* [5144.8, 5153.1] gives 22.1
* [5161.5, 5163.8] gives 22.2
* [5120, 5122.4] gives 17.2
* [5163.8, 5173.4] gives 17.8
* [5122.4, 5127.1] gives 23.6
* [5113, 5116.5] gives 20.3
